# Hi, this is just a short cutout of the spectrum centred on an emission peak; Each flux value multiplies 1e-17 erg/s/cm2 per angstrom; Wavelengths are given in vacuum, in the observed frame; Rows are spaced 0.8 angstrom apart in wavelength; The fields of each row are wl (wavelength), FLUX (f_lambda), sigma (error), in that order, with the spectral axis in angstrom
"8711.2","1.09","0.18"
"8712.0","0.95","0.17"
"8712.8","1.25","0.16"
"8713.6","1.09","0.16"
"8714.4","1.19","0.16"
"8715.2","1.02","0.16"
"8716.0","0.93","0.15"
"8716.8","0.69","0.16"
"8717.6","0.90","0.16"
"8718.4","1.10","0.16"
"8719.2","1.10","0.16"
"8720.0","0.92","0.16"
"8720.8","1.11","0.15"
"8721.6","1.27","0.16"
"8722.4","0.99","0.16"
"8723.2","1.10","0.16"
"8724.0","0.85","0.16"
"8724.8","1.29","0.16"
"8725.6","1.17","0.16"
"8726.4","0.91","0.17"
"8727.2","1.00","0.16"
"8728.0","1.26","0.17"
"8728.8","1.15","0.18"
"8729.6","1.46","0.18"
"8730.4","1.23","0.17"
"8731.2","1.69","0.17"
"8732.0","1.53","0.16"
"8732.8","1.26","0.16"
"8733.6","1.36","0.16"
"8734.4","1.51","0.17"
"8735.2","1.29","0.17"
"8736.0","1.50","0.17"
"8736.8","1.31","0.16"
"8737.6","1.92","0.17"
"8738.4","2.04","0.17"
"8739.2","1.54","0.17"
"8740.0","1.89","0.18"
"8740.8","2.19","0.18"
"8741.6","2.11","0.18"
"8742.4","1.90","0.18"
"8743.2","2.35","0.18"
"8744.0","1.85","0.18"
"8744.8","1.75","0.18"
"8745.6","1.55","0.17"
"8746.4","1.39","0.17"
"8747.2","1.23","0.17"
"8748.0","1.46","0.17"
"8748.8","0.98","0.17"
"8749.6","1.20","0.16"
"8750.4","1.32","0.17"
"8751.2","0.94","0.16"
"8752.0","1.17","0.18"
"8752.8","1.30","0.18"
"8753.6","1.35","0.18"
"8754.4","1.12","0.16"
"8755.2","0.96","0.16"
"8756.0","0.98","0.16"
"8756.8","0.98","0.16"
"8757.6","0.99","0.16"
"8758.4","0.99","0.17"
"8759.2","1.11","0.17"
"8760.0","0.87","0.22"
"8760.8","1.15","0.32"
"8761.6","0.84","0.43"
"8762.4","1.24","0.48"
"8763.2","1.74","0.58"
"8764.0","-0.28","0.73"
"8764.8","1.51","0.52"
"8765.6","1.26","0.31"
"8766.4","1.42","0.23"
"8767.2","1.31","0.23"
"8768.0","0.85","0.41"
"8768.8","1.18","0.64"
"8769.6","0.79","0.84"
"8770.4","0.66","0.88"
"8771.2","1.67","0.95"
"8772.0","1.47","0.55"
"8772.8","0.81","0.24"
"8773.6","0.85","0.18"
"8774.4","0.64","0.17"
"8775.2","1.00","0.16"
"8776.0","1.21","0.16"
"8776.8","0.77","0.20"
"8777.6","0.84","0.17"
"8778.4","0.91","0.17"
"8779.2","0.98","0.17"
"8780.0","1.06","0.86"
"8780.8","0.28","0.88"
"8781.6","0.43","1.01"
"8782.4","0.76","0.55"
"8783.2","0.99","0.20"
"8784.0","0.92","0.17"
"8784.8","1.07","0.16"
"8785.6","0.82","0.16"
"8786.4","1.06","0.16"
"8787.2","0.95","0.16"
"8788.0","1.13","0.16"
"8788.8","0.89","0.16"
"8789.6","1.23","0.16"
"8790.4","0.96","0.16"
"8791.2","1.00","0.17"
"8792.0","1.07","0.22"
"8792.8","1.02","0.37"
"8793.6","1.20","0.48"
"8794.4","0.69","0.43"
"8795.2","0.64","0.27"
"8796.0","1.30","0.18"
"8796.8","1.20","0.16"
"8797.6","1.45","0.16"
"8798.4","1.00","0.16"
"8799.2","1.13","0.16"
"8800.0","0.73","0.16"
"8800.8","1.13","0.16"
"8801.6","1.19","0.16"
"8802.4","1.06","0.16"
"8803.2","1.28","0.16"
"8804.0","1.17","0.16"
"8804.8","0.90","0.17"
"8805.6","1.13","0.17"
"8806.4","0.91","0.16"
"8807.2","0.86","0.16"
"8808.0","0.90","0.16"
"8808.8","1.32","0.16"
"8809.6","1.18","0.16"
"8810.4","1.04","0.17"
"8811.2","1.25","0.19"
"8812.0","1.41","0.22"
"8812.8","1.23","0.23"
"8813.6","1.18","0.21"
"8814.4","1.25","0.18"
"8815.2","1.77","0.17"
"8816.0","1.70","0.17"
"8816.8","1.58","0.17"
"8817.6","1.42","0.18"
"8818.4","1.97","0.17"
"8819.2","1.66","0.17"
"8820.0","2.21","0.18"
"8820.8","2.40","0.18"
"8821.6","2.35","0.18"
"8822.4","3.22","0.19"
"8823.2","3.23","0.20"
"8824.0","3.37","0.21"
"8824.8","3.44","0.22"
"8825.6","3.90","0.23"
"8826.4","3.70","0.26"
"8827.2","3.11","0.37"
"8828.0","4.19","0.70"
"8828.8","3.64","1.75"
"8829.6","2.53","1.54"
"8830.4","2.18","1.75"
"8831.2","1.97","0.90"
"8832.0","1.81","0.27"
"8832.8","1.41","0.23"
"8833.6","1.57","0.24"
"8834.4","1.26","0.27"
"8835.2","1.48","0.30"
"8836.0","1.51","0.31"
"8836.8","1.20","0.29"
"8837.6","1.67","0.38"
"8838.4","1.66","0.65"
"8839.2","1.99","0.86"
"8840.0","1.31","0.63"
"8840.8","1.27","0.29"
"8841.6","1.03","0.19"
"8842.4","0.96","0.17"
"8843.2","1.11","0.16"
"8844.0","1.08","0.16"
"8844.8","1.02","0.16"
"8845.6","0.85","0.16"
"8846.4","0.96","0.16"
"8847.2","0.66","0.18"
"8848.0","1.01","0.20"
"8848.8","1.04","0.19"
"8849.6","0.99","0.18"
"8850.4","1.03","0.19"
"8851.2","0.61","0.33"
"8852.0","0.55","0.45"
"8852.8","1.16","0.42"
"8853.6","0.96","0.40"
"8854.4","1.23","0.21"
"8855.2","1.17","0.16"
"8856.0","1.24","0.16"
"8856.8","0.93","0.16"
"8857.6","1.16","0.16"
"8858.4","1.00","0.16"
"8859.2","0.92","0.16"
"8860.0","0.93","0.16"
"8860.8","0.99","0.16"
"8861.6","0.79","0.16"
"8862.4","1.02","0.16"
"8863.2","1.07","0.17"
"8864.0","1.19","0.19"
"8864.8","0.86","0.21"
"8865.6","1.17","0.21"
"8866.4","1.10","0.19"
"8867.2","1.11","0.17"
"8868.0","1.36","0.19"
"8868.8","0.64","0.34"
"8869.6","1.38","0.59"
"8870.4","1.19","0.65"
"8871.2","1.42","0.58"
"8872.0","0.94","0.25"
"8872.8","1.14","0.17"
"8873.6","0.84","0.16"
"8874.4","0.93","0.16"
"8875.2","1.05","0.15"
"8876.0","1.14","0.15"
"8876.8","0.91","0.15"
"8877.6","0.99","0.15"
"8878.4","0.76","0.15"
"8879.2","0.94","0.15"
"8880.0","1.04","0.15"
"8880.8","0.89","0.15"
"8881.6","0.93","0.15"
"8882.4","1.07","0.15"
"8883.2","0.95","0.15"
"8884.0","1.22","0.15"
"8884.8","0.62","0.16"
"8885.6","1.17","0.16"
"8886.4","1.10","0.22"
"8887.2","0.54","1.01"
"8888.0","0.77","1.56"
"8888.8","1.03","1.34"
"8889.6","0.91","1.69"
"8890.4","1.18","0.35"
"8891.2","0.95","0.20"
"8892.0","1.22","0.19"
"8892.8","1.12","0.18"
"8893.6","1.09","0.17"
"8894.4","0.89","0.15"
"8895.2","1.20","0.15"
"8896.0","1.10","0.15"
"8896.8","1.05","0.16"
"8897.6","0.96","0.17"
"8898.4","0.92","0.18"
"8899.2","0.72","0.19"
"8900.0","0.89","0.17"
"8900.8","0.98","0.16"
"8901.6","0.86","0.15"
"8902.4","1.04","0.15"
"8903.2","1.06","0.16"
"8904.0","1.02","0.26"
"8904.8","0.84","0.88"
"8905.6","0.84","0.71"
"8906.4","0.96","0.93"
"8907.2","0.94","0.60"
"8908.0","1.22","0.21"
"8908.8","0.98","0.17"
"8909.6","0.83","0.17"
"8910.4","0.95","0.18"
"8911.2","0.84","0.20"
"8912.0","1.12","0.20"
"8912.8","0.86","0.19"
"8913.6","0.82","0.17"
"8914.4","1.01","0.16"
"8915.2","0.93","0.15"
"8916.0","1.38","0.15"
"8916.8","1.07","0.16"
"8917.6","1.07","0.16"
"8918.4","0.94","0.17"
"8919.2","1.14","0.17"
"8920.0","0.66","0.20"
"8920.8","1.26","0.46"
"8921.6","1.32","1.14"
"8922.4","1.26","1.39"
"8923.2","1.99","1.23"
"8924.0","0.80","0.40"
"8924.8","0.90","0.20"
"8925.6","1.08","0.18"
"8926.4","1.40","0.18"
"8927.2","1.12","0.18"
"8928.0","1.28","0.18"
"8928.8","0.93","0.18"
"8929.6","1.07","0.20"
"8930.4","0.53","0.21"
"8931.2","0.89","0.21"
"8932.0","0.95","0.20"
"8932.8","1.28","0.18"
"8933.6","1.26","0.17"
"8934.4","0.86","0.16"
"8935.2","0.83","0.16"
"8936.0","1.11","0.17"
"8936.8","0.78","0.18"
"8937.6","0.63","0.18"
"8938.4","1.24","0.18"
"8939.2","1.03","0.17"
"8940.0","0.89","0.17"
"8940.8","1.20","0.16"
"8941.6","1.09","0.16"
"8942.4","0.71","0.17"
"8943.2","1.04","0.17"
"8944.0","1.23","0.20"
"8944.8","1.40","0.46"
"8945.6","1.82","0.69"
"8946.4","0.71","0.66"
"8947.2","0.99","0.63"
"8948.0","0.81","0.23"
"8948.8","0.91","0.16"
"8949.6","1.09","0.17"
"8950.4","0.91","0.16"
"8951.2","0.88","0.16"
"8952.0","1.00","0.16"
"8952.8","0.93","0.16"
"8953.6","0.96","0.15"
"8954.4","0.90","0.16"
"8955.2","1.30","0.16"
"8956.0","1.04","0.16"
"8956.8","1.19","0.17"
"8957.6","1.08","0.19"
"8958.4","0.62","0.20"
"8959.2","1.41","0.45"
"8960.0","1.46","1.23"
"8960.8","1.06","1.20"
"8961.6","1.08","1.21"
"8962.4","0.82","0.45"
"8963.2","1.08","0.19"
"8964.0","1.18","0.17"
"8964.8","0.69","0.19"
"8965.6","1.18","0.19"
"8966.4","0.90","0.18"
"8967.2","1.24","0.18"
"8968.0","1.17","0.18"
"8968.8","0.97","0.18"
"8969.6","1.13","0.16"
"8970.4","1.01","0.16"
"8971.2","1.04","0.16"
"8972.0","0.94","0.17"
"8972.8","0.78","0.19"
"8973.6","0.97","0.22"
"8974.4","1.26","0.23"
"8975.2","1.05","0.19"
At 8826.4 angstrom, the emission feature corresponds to [O III] 5007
